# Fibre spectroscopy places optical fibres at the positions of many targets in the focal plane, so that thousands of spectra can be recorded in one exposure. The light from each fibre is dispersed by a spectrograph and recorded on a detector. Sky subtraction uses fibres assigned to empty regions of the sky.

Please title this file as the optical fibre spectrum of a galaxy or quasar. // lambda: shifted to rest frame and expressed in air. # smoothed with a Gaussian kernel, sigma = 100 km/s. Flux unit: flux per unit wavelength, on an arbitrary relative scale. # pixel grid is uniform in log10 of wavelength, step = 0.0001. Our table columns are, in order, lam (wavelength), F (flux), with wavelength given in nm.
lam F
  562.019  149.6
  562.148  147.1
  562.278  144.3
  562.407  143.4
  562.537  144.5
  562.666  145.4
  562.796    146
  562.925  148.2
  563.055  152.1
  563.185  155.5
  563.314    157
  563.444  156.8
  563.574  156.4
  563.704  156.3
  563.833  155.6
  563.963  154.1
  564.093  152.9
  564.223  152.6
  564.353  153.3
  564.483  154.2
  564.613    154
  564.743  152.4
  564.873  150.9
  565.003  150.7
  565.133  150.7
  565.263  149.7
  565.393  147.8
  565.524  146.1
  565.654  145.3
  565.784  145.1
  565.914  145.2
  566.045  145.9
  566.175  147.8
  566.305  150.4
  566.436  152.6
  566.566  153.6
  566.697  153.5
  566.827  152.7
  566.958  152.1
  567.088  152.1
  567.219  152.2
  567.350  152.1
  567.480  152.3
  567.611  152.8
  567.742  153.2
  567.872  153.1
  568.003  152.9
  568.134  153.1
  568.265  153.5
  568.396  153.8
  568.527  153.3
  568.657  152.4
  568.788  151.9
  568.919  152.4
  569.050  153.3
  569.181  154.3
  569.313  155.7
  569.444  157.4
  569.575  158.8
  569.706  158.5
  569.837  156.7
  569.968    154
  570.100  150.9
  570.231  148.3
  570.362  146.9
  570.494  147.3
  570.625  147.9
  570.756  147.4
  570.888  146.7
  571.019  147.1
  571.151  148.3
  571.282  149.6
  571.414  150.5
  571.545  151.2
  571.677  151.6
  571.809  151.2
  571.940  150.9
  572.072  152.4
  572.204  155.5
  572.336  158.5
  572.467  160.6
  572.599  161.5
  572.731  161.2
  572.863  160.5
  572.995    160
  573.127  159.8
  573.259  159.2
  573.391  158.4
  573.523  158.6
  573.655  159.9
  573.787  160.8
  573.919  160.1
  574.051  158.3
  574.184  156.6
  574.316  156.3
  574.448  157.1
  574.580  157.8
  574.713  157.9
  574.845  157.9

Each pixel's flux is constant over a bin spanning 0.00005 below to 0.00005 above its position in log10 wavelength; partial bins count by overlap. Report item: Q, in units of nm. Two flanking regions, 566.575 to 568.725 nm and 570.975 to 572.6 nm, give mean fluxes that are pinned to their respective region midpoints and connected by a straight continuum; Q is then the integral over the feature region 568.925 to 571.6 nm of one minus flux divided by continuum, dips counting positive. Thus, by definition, 0.021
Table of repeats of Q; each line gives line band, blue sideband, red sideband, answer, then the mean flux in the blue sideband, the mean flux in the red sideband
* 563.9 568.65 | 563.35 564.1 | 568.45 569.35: 0.09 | 156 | 153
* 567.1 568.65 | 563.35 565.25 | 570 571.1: -0.03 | 154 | 148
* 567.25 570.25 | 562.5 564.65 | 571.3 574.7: 0.03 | 153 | 157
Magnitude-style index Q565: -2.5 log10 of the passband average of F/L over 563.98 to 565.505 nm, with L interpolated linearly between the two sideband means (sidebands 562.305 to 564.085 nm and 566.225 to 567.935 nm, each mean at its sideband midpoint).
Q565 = 0.00 mag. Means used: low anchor 152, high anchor 153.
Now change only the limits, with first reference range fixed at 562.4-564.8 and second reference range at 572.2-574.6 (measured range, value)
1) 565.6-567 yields 0.03 mag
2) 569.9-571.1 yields 0.06 mag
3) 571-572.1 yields 0.05 mag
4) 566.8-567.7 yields 0.02 mag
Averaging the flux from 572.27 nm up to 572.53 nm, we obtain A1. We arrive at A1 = 160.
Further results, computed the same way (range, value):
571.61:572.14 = 151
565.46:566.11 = 146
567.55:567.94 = 153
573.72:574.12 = 160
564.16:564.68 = 153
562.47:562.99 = 146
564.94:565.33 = 151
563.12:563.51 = 156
